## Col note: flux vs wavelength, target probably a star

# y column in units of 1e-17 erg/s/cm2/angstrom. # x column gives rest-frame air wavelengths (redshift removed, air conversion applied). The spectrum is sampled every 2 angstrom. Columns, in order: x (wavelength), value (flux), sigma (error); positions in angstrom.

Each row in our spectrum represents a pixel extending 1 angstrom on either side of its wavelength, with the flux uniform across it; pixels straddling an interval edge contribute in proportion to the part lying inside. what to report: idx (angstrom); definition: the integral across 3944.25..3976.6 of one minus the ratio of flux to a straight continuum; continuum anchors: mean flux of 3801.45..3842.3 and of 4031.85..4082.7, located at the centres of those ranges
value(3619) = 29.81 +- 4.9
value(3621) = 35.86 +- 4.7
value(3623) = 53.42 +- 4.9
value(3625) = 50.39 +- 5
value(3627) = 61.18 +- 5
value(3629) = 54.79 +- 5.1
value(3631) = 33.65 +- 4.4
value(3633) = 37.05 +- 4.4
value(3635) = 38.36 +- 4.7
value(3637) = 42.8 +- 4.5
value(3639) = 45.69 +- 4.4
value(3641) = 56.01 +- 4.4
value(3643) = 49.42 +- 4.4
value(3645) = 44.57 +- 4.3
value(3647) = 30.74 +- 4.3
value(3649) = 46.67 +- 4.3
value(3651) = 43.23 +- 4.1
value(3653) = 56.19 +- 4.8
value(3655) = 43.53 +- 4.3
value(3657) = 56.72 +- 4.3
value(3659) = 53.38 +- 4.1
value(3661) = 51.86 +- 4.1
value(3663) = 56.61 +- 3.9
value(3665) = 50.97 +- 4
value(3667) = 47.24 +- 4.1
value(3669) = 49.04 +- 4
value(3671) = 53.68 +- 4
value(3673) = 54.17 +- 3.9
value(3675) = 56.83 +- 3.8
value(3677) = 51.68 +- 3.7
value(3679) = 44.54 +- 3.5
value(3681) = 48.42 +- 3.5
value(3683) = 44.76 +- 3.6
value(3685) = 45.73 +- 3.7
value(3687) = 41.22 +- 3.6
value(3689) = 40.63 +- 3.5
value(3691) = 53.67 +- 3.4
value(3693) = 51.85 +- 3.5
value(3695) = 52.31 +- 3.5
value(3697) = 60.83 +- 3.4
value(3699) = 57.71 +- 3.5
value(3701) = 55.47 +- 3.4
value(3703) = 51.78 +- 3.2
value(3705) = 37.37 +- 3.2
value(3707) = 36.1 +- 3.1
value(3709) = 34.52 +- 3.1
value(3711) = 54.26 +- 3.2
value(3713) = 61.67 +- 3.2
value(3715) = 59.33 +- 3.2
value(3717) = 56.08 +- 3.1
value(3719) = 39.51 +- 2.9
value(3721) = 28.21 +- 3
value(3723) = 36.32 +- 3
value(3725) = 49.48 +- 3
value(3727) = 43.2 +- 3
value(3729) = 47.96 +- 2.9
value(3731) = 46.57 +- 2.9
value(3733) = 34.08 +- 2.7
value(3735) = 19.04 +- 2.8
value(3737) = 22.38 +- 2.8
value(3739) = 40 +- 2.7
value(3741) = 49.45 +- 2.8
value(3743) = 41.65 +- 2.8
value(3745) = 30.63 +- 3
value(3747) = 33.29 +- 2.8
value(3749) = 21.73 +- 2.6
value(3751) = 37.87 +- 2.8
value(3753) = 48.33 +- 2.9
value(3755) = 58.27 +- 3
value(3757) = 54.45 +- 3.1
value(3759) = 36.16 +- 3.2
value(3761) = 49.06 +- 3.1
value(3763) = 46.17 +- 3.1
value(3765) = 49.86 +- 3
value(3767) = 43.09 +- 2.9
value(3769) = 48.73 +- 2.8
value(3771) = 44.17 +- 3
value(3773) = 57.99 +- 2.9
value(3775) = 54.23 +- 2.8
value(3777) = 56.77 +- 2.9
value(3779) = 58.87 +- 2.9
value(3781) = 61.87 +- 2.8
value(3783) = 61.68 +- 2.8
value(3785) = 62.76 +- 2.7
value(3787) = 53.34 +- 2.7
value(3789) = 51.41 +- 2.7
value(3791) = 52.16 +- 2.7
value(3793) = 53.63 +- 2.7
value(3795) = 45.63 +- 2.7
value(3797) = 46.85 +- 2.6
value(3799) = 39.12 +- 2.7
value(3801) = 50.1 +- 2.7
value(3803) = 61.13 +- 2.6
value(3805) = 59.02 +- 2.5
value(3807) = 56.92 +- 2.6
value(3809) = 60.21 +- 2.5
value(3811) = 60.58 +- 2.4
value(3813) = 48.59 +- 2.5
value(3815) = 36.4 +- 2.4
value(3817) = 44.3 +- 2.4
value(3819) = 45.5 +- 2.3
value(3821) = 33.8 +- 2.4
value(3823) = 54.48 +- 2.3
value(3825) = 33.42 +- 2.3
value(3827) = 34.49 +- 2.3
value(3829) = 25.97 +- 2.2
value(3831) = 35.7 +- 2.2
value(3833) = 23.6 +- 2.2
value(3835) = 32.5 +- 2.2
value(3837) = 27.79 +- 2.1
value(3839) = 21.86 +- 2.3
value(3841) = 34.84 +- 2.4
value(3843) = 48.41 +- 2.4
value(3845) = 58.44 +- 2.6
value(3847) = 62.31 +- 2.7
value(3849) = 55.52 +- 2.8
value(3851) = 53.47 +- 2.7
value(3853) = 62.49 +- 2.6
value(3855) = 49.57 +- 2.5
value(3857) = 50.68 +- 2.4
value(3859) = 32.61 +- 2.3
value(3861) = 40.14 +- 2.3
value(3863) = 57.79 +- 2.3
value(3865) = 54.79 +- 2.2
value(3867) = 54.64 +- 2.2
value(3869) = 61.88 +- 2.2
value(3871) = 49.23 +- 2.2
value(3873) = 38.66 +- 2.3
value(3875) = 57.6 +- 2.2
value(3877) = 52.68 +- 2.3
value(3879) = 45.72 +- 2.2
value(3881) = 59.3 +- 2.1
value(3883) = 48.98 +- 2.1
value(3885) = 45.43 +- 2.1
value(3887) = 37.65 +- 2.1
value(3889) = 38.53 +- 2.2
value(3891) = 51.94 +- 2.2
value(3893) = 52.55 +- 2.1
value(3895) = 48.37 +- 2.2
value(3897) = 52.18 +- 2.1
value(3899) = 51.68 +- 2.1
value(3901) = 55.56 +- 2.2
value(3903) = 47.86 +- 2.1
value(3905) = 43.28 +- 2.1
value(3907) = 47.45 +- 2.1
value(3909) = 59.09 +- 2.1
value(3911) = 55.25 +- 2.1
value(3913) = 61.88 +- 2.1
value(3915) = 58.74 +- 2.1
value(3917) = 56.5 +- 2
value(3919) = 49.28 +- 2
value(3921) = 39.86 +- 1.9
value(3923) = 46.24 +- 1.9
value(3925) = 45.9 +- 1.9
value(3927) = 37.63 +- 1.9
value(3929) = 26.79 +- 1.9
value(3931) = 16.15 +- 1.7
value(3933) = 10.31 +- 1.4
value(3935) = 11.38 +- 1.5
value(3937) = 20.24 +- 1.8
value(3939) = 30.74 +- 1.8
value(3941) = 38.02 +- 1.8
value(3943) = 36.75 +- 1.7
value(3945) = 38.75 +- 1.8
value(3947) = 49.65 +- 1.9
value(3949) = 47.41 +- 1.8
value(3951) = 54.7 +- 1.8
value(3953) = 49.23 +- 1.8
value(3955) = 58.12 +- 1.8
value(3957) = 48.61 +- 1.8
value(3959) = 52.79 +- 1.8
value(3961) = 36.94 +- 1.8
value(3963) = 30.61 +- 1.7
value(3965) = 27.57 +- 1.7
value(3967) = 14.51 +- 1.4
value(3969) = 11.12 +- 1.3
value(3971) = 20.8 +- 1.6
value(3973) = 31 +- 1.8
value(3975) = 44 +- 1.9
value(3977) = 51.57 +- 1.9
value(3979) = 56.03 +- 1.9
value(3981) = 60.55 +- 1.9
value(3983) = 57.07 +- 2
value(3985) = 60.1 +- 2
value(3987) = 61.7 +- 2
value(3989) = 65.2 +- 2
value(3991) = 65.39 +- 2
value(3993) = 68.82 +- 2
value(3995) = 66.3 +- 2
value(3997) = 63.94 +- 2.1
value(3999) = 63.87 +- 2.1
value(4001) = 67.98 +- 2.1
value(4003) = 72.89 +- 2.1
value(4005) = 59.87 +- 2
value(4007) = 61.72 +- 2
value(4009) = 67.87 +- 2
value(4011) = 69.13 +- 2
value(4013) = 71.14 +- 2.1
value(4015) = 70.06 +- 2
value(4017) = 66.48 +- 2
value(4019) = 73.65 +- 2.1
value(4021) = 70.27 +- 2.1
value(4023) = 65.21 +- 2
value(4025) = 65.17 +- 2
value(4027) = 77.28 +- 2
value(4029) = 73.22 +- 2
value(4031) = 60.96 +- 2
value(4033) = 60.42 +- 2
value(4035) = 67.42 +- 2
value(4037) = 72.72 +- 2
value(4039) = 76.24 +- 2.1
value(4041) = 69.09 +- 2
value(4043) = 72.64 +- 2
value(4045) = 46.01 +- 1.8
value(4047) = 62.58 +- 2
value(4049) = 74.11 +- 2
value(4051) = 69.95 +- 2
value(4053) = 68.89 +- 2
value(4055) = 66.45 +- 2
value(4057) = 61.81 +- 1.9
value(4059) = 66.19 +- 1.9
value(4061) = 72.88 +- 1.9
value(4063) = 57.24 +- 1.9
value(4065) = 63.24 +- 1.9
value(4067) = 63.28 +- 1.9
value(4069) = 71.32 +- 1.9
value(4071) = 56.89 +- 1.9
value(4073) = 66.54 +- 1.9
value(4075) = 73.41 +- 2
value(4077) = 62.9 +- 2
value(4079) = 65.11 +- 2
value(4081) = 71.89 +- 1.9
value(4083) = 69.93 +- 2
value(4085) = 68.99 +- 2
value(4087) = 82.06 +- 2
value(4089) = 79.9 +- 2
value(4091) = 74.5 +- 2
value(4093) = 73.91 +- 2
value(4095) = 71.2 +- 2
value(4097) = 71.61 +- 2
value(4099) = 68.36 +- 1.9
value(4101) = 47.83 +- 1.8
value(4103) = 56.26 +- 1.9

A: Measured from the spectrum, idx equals 10.0 angstrom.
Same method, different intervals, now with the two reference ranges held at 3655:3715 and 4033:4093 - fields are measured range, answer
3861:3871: 0.7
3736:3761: 6.3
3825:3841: 7.7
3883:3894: 2.6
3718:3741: 6.5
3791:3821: 3.1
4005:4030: -1.1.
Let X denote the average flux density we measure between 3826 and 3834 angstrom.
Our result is 29.9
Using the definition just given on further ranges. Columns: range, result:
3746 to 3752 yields 31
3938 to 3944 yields 35.2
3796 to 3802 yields 45.4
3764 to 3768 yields 46.5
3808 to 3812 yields 60.4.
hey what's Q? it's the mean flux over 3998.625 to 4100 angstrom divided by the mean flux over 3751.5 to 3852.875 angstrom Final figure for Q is 1.42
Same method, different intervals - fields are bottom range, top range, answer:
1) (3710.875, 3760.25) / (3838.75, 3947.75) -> 1.10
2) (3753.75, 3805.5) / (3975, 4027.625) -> 1.25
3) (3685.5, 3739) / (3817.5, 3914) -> 1.04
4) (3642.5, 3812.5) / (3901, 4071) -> 1.13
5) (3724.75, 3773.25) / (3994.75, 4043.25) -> 1.63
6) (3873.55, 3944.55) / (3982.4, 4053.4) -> 1.52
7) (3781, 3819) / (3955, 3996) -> 0.89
